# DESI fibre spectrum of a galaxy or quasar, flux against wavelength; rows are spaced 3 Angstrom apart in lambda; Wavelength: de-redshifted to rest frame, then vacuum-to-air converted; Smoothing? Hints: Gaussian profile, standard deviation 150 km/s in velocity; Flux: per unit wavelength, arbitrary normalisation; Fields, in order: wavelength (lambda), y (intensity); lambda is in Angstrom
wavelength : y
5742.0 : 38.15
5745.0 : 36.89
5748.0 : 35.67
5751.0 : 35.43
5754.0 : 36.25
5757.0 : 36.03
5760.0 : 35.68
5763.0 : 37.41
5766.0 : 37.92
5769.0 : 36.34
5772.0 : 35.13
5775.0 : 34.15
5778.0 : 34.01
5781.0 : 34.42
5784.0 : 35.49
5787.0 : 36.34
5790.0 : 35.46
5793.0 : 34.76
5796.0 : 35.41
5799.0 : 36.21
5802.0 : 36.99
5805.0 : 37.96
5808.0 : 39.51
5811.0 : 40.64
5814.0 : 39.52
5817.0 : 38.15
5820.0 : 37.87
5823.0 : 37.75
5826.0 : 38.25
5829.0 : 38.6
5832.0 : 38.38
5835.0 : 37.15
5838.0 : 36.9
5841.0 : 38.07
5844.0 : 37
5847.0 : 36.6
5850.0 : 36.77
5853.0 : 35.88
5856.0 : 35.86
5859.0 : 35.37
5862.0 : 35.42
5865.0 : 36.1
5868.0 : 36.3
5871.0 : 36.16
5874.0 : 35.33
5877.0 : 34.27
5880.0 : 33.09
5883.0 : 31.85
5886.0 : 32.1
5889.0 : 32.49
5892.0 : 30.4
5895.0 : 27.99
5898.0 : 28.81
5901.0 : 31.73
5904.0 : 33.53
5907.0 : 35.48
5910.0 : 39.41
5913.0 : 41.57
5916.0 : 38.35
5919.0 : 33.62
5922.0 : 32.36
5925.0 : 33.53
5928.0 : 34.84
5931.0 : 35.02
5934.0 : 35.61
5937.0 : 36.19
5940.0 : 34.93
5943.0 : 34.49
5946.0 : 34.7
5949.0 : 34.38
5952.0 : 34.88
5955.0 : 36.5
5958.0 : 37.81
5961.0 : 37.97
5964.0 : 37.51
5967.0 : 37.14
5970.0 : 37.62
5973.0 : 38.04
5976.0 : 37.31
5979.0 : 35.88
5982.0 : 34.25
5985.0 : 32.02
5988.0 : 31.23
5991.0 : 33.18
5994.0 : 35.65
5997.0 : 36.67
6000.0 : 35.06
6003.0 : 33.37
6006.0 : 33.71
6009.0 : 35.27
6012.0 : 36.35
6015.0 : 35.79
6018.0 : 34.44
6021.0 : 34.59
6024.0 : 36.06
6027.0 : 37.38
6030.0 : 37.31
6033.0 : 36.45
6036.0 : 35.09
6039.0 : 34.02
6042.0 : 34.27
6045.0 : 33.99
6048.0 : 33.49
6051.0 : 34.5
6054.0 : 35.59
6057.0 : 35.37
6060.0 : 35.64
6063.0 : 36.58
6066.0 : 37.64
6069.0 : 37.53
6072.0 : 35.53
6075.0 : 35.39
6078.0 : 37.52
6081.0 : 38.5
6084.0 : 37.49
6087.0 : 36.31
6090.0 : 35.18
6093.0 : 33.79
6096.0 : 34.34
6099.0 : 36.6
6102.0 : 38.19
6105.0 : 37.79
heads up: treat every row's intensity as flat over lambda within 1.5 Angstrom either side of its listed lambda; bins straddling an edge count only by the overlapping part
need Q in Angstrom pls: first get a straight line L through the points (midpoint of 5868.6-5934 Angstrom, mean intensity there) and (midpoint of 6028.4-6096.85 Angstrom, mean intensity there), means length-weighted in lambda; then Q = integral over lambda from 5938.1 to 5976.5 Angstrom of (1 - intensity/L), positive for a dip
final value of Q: -2.0 Angstrom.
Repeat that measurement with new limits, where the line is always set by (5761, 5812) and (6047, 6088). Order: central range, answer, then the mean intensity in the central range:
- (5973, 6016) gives 1.7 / 34.8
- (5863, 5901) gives 3.6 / 32.9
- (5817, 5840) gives -1.0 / 37.9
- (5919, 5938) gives 0.9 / 34.5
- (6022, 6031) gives -0.1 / 36.8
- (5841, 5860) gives -0.1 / 36.4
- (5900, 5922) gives 0.1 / 36.1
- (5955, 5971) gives -0.5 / 37.5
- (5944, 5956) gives 0.4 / 35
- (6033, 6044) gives 0.5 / 34.7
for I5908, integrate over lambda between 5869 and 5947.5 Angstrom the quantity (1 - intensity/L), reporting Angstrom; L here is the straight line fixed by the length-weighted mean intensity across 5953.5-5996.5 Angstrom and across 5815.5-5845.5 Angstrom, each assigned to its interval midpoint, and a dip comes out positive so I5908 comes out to 5.6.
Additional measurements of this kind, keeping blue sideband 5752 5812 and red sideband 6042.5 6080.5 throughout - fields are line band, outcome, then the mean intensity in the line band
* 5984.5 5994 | 0.84 Angstrom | 32.7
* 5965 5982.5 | -0.46 Angstrom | 36.9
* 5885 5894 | 1.16 Angstrom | 31.4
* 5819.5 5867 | -1.08 Angstrom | 37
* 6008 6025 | 0.21 Angstrom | 35.4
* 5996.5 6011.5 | 0.45 Angstrom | 34.8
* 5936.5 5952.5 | 0.50 Angstrom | 34.9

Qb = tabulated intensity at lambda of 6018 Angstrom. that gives 34.44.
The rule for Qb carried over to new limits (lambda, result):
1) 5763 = 37.41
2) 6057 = 35.37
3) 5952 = 34.88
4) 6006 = 33.71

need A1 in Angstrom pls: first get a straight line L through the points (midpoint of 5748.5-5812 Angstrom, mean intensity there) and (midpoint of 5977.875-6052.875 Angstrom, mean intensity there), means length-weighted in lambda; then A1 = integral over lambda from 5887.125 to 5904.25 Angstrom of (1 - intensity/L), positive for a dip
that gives 2.35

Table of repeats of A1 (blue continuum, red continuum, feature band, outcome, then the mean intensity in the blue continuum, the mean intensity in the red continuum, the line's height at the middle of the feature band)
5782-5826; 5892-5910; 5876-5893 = 0.31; 37.3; 32.1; 33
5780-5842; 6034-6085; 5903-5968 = 1.14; 37.3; 35.8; 36.6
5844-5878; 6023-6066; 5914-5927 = 0.37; 35.9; 35.5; 35.8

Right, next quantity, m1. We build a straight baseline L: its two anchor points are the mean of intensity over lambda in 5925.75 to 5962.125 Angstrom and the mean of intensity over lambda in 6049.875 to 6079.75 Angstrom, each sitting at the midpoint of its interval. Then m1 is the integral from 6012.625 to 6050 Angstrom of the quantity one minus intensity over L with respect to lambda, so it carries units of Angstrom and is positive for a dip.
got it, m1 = 0.8 Angstrom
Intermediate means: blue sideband 35.5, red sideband 36.2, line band 35.3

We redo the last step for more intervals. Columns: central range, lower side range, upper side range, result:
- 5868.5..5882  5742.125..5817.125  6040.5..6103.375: 0.6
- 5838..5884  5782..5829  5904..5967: 1.3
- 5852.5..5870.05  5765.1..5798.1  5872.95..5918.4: -0.8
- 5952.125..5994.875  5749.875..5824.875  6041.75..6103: 0.4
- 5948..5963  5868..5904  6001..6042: -1.1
